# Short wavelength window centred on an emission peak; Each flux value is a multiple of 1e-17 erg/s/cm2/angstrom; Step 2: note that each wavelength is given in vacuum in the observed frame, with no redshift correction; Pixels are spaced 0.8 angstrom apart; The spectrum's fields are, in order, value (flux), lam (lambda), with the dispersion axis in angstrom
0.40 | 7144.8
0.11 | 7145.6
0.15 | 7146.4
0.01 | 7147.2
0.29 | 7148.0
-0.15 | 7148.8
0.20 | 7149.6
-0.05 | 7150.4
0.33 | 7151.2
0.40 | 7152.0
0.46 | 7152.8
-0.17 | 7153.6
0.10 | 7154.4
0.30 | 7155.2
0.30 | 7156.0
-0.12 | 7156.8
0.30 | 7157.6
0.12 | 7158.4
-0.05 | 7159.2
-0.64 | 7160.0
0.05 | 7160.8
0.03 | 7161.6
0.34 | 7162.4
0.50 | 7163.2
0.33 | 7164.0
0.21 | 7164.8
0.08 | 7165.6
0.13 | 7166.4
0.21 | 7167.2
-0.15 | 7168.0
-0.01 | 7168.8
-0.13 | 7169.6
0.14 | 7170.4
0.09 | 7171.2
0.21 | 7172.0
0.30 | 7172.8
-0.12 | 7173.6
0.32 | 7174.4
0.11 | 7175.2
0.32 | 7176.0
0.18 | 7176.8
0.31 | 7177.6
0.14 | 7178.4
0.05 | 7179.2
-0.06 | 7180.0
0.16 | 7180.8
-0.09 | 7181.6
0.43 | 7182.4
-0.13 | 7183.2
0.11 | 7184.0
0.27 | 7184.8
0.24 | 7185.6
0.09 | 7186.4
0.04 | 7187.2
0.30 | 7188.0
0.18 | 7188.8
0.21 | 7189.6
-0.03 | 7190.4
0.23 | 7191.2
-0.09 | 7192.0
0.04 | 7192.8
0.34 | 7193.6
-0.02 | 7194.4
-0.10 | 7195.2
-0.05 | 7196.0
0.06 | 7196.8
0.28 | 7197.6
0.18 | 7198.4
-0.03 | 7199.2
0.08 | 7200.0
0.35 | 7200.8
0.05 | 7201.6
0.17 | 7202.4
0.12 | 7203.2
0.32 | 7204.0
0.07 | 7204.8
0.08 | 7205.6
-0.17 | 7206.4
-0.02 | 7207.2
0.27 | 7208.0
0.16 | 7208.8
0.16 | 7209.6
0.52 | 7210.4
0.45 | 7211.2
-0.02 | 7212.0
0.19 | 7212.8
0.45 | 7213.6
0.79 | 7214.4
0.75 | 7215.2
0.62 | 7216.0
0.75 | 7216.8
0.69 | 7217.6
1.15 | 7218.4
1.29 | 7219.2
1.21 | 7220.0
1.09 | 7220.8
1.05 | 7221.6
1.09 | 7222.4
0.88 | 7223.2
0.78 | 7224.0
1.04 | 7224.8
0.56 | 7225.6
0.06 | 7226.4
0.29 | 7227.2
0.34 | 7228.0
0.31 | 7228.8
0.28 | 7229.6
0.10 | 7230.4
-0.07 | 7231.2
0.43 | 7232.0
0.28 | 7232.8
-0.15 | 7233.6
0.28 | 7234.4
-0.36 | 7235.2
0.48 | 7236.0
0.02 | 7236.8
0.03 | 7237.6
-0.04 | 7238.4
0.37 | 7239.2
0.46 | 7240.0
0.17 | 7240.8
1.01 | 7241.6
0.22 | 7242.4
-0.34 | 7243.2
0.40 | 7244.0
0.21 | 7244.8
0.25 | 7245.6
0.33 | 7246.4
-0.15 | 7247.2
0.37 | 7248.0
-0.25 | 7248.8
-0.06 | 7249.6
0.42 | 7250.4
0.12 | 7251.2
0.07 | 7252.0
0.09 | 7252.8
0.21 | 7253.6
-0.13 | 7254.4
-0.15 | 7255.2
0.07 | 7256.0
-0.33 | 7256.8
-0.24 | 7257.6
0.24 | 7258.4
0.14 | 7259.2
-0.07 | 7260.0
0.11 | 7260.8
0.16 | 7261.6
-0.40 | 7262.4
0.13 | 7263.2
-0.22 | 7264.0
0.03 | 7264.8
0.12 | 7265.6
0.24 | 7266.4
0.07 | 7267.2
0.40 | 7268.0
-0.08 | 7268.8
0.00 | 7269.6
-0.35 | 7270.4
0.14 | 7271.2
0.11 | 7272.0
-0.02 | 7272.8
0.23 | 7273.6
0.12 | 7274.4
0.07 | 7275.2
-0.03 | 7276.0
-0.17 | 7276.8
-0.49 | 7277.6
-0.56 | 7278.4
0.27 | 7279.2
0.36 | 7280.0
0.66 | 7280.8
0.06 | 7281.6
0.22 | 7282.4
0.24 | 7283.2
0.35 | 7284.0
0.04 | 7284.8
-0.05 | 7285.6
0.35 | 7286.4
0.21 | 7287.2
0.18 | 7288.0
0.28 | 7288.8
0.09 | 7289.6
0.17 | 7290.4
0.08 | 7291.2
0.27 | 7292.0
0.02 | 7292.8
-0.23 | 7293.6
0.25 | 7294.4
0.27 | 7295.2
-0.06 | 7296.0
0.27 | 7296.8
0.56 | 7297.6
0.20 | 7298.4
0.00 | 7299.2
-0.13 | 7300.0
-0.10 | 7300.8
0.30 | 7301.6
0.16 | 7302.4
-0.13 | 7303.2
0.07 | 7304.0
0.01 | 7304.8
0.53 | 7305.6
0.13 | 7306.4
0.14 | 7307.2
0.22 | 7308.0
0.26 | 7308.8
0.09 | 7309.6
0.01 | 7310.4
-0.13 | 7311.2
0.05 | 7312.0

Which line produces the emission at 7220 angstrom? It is [O II]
